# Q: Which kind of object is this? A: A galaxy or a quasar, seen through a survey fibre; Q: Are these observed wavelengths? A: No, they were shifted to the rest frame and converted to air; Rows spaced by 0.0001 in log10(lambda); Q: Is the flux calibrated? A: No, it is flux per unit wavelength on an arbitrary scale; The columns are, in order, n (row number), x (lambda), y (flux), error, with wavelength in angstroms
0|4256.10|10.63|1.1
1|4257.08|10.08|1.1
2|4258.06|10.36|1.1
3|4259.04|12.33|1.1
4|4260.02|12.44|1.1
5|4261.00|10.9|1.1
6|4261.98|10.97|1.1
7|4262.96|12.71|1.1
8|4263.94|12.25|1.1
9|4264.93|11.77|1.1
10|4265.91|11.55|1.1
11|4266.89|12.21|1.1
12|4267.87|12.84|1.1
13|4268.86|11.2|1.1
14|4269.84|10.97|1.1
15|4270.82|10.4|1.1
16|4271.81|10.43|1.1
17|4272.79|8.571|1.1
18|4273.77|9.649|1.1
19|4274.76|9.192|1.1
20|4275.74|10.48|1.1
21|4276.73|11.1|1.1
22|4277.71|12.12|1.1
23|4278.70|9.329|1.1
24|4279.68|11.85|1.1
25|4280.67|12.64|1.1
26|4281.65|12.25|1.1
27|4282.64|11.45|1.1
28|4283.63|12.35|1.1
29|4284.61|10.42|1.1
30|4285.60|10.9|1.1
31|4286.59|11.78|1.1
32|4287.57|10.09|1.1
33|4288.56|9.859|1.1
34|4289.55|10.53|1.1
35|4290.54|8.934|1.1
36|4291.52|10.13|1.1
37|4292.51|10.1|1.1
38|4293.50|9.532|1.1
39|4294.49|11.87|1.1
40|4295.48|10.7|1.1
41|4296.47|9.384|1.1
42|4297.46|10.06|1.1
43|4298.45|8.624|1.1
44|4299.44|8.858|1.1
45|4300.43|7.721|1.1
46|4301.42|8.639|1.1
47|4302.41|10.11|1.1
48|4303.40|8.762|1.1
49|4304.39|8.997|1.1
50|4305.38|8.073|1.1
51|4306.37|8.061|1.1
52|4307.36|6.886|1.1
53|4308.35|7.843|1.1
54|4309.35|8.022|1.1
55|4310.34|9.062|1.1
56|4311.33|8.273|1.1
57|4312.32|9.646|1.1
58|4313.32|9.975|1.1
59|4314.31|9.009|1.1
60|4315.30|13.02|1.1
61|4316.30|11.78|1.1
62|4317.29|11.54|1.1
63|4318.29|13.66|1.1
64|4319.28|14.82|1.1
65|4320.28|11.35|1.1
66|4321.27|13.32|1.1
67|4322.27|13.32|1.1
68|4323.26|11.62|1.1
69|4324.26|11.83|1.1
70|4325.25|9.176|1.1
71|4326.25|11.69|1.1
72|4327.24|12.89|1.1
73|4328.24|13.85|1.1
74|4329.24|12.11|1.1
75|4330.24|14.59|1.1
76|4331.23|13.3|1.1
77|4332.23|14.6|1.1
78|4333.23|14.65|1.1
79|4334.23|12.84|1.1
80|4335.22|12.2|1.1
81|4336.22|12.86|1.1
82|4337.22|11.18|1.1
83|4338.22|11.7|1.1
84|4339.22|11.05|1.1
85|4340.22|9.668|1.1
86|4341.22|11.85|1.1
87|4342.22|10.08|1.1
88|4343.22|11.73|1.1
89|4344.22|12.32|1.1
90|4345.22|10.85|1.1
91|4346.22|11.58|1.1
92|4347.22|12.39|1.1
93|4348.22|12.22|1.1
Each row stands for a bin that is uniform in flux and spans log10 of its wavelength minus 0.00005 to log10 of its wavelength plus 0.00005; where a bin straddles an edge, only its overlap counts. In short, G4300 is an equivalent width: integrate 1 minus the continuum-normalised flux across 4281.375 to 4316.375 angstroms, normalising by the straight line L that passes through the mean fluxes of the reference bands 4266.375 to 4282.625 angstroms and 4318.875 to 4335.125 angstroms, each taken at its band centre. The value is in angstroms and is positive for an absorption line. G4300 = 6.2 angstroms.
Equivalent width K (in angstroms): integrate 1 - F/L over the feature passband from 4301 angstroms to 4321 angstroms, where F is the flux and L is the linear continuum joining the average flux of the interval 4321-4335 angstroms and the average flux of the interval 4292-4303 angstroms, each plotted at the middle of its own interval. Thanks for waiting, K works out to 2.1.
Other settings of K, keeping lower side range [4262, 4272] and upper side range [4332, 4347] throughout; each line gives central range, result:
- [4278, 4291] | 0.8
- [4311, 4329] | 0.1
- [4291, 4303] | 2.2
